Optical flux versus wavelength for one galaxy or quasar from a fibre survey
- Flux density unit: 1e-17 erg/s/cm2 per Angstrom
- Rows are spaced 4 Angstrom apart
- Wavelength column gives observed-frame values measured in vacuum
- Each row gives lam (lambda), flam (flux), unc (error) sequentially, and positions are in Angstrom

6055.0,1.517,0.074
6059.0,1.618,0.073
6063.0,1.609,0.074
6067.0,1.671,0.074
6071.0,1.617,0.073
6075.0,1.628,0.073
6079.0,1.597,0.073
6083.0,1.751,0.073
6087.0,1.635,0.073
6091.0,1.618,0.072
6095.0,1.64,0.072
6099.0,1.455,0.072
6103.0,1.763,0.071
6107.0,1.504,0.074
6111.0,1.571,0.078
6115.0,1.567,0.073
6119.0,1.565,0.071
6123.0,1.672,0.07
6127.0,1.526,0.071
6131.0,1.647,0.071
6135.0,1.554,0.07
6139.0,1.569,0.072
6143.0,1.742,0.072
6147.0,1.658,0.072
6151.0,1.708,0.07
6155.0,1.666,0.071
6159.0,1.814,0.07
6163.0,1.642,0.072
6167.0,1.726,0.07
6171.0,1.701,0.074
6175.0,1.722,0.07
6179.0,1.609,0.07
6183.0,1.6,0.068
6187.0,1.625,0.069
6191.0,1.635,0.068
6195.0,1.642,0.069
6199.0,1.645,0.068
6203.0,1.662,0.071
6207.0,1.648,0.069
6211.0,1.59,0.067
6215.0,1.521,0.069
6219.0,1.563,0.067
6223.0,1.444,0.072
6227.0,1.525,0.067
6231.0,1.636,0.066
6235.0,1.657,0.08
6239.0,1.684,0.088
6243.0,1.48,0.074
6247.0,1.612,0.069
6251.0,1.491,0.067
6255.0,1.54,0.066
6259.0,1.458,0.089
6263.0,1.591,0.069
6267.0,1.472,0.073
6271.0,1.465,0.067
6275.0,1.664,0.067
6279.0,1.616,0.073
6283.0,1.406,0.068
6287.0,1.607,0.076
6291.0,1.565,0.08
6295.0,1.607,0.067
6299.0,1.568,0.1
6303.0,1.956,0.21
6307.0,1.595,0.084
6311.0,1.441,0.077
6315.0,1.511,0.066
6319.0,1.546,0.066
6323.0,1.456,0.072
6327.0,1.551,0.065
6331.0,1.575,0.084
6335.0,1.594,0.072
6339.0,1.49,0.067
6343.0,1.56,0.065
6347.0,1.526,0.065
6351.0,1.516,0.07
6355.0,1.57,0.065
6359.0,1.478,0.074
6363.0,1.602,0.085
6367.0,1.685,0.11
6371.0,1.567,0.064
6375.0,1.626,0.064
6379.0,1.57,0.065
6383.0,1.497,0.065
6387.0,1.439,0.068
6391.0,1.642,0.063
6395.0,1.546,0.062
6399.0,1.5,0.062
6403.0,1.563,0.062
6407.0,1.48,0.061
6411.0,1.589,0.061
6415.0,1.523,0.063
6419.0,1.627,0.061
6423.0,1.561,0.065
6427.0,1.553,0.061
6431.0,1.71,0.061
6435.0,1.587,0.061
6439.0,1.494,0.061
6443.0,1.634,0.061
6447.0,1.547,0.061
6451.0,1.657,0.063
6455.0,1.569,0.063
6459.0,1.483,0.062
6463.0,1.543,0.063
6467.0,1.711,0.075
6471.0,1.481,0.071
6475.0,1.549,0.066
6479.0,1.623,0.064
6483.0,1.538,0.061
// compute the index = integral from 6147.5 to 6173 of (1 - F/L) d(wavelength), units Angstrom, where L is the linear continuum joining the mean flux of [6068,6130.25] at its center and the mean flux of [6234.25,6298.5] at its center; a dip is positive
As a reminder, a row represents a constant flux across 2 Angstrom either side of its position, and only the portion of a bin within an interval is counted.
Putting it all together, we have -1.9 Angstrom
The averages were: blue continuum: 1.61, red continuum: 1.56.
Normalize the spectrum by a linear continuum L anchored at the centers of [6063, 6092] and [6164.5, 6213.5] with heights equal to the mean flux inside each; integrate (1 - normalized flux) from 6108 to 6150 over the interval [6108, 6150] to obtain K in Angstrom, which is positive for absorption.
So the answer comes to 1.0 Angstrom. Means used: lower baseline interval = 1.64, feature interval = 1.61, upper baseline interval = 1.65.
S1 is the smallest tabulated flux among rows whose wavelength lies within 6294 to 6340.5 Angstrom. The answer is 1.441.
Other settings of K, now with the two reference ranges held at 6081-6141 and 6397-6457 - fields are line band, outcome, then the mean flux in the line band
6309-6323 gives 0.8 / 1.49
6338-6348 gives 0.3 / 1.53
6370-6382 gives 0.0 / 1.58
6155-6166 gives -0.8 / 1.72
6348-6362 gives 0.5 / 1.53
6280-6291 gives 0.4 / 1.53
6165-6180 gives -0.9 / 1.69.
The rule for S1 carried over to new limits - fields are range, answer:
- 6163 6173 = 1.642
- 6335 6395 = 1.439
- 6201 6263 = 1.444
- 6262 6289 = 1.406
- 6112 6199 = 1.526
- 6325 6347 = 1.49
